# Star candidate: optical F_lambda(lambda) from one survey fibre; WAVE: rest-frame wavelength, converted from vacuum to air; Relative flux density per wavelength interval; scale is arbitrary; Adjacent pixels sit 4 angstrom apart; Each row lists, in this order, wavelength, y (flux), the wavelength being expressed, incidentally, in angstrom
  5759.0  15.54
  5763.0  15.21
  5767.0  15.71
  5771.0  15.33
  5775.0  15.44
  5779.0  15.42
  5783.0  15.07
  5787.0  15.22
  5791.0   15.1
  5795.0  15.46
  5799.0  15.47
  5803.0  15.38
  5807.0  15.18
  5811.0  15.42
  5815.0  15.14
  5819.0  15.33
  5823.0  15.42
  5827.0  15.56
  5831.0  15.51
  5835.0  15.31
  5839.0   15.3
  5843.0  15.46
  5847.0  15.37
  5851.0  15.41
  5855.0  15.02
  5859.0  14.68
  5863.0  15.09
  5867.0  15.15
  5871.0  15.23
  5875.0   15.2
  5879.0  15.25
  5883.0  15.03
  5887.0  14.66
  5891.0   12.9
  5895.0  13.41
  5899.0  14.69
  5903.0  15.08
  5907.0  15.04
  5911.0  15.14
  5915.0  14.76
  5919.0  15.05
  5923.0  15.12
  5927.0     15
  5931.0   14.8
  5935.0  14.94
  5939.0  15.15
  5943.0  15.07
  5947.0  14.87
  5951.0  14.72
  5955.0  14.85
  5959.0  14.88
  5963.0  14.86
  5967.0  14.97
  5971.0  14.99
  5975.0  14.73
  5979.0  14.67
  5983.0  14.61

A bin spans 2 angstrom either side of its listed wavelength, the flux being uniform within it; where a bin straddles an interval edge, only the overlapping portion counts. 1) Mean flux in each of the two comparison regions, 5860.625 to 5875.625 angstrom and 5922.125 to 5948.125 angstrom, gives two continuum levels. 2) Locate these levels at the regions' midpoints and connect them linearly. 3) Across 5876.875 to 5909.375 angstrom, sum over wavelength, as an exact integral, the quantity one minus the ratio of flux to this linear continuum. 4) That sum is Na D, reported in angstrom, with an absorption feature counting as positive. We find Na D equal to 1.2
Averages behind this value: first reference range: 15.2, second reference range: 15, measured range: 14.5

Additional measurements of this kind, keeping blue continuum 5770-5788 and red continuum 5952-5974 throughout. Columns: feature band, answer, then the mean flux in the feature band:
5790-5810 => -0.11 angstrom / 15.3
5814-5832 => -0.23 angstrom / 15.4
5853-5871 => 0.12 angstrom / 15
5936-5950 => -0.06 angstrom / 15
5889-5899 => 1.05 angstrom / 13.5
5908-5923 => -0.01 angstrom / 15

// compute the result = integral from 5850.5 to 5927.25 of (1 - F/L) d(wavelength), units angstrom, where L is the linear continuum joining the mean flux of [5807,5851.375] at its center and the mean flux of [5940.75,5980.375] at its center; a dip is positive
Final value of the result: 1.6 angstrom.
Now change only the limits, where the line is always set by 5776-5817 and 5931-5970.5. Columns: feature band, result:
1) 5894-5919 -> 0.4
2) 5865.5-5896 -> 0.9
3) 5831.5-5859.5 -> -0.2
